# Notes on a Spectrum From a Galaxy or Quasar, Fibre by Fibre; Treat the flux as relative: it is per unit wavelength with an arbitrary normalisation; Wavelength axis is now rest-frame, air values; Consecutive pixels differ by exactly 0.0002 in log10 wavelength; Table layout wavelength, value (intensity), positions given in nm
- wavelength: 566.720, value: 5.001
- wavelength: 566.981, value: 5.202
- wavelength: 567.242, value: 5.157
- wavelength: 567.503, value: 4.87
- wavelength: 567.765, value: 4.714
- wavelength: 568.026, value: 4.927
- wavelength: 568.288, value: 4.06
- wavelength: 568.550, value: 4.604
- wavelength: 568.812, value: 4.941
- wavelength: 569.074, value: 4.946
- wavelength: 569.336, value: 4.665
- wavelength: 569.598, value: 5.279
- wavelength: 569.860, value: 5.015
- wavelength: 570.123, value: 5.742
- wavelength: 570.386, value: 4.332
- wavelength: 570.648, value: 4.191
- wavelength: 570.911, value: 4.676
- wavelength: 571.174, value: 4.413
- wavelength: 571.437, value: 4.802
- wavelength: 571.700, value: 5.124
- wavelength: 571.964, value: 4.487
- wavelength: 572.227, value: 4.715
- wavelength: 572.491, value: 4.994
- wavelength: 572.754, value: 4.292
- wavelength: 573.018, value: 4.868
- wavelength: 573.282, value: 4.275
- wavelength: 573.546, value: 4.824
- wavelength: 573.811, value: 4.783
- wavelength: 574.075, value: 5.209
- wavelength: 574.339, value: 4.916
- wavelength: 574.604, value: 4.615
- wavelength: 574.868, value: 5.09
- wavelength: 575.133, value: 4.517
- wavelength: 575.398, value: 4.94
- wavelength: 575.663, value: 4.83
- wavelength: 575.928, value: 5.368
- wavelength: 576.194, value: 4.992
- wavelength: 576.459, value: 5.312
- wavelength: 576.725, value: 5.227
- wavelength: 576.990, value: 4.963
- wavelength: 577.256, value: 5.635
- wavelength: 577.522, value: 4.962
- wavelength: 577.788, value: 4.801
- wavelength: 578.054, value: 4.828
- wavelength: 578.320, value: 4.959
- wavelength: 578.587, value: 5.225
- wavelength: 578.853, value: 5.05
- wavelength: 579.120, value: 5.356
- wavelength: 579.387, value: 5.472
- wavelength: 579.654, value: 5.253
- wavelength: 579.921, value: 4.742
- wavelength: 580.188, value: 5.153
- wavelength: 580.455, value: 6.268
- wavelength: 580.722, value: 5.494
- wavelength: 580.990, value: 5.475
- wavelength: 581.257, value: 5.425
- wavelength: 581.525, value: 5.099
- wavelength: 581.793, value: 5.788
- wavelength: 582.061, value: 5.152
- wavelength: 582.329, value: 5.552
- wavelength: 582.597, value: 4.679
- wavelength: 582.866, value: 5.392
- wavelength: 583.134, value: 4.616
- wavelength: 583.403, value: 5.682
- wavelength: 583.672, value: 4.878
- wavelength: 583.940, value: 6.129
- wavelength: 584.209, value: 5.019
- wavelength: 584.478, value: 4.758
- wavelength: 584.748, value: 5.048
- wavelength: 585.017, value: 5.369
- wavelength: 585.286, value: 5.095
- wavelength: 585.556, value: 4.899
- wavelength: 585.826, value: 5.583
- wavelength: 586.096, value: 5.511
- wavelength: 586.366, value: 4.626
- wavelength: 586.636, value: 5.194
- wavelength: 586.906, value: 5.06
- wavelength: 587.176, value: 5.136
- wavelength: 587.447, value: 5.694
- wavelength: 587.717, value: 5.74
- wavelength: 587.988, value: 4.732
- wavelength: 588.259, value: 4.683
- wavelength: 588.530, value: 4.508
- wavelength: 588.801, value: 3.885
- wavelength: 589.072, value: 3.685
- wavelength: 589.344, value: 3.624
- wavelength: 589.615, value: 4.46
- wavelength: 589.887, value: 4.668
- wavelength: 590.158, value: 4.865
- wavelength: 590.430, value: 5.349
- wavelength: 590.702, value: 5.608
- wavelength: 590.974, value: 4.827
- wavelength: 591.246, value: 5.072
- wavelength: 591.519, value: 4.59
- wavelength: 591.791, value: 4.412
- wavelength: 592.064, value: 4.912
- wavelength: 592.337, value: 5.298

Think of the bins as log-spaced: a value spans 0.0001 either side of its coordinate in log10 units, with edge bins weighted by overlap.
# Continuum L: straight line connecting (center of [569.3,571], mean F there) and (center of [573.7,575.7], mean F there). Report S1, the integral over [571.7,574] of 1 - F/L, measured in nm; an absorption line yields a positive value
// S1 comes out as 0.08 nm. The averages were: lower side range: 4.86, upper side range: 4.87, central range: 4.69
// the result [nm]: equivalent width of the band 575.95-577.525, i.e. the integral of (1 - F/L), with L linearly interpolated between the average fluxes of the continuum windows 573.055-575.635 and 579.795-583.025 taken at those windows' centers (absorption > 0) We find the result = -0.07 nm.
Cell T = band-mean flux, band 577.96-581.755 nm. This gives 5.29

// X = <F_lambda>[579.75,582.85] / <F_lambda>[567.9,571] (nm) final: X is 1.1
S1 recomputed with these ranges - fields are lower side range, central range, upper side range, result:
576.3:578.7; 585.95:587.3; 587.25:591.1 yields -0.081 nm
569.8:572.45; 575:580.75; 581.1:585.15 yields -0.136 nm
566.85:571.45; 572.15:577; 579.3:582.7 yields 0.172 nm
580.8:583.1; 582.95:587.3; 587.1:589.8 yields -0.186 nm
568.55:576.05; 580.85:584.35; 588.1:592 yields -0.457 nm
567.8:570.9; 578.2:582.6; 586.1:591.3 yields -0.471 nm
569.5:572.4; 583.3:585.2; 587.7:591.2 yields -0.233 nm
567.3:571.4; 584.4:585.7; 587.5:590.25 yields -0.138 nm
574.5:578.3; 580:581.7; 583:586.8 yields -0.125 nm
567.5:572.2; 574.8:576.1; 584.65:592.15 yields -0.039 nm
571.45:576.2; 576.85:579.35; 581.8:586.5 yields -0.064 nm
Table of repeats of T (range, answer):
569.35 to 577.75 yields 4.88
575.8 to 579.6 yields 5.15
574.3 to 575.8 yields 4.81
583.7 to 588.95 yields 5.08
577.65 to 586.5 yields 5.22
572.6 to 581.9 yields 5.08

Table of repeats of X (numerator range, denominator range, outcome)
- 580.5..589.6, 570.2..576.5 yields 1.06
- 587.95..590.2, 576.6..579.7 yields 0.84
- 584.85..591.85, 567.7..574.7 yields 1.03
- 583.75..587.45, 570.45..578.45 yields 1.07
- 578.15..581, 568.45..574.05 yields 1.11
